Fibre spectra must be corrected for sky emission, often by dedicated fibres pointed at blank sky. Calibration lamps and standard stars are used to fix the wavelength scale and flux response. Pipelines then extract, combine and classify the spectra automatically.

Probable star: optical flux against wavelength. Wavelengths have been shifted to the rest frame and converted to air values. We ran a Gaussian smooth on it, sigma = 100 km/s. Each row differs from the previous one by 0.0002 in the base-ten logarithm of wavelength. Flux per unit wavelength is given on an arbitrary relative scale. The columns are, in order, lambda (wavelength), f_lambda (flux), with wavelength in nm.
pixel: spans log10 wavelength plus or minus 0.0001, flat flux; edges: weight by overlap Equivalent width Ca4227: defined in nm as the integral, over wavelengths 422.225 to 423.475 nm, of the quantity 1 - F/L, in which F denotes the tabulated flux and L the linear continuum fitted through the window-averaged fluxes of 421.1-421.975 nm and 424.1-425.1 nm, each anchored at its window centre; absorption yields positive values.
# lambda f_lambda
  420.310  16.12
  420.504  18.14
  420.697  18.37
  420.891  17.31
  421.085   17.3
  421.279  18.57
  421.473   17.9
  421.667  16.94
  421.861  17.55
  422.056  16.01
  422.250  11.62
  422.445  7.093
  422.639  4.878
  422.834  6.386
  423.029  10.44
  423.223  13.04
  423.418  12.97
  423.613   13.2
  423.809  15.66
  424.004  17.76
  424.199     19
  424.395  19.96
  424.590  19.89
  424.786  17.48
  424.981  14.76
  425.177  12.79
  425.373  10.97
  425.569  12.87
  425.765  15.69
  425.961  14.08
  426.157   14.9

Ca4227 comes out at 0.602 nm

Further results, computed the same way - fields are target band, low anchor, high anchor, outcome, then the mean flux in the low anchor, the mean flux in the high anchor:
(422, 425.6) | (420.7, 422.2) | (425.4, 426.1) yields 0.42 nm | 17.2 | 13.9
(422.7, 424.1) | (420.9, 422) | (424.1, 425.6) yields 0.34 nm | 17.6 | 16.1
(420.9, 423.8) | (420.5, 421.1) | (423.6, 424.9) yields 0.73 nm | 17.8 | 17.8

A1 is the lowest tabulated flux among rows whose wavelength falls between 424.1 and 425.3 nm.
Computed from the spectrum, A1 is 12.79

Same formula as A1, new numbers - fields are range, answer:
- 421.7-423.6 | 4.878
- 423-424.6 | 10.44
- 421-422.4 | 11.62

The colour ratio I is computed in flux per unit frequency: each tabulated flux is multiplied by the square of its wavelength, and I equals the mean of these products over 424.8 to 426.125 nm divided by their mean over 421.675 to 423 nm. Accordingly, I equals 1.28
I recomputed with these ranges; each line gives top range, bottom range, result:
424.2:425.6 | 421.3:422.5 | 1.07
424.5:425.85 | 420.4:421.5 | 0.85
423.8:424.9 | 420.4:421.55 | 1.05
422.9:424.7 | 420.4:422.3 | 0.92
